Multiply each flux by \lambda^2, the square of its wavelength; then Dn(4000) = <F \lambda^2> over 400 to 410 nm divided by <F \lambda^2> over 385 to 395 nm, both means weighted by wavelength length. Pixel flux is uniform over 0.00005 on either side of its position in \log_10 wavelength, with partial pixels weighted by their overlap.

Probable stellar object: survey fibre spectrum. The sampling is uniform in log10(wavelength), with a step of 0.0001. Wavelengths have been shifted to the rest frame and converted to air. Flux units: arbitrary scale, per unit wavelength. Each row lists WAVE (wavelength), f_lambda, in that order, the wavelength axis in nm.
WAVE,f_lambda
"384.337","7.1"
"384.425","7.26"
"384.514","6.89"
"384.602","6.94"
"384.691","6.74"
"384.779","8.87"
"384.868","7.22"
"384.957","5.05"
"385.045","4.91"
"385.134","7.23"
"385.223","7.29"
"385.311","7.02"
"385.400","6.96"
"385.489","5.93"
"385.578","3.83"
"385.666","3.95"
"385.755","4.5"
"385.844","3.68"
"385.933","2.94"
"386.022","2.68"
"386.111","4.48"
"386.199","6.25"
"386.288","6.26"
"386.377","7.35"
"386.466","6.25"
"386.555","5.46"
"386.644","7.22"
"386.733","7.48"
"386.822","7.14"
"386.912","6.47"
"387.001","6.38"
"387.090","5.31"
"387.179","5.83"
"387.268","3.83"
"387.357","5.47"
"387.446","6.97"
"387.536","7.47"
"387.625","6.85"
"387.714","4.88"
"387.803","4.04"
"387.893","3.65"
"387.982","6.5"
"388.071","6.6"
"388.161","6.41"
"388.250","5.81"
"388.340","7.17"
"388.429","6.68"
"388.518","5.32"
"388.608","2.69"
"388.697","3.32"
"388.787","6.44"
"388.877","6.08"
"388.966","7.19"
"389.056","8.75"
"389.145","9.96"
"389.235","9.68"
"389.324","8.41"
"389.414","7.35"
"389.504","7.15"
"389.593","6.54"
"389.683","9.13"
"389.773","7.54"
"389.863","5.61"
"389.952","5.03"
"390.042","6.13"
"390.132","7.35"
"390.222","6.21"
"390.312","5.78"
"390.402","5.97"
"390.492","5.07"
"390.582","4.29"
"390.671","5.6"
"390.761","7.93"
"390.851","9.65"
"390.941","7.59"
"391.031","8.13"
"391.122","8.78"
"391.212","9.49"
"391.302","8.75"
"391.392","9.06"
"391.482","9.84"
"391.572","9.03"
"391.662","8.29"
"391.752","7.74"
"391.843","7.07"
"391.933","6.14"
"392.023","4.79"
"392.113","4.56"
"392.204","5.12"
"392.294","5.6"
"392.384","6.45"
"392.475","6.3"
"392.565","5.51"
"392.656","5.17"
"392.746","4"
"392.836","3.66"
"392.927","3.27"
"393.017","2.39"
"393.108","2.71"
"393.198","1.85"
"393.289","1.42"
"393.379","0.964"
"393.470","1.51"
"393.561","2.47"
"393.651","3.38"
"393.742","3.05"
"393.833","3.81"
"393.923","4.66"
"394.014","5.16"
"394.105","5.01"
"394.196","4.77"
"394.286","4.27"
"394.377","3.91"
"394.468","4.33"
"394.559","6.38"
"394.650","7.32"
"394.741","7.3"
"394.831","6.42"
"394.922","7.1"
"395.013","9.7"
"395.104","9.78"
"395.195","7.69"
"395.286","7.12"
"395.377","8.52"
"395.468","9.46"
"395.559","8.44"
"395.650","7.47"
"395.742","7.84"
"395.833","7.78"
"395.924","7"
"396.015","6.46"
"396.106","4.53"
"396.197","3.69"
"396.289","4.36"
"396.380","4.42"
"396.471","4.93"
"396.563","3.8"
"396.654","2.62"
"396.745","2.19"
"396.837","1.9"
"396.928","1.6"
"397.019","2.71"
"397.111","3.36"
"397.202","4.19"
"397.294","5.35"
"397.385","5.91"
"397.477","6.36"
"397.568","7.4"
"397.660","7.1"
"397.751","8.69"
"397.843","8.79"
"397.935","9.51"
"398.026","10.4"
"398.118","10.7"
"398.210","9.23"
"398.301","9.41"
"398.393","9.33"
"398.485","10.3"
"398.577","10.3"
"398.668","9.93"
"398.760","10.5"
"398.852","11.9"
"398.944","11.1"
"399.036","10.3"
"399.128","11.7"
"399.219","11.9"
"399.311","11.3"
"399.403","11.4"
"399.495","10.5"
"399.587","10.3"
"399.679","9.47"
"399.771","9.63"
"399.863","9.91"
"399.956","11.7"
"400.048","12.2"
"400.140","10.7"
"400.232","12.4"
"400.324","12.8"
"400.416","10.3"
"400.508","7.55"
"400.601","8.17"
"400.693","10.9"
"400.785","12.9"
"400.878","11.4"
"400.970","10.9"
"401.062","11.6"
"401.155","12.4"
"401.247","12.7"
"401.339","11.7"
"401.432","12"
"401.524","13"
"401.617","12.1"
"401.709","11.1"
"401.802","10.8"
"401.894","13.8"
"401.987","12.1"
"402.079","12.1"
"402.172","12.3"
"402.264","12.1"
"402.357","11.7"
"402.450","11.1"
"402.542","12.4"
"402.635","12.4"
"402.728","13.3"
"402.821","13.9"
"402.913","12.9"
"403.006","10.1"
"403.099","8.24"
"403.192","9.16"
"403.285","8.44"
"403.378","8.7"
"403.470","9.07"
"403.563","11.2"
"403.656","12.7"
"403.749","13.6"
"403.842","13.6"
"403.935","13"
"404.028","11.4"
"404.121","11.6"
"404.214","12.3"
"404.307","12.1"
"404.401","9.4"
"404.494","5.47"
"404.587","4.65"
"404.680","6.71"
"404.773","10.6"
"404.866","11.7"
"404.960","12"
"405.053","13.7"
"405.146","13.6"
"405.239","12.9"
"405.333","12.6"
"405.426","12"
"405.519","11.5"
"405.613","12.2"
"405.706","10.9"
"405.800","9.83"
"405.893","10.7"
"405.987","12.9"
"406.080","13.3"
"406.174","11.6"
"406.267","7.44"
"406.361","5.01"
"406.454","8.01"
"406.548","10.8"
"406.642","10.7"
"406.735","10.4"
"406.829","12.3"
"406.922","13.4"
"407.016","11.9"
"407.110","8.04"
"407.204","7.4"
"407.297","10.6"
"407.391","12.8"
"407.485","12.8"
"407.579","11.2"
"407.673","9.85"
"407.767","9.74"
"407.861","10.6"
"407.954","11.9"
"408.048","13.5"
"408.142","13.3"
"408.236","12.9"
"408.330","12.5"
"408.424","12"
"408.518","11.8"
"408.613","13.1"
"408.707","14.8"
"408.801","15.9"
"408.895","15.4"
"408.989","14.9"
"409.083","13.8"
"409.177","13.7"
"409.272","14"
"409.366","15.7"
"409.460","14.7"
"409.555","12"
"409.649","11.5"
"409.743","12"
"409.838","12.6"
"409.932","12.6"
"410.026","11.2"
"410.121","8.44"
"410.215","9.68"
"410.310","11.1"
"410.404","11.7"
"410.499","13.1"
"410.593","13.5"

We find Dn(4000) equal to 2.13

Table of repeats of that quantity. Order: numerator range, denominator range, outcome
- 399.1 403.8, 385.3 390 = 2.00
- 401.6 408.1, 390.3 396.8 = 2.03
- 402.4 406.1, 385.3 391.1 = 1.96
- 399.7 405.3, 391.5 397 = 2.23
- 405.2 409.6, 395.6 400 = 1.61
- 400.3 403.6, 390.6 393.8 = 2.12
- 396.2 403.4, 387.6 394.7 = 1.72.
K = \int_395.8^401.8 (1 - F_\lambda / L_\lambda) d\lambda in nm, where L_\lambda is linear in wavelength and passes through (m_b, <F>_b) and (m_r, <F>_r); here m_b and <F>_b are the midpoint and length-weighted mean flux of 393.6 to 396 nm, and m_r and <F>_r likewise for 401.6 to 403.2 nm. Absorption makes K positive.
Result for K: 0.41 nm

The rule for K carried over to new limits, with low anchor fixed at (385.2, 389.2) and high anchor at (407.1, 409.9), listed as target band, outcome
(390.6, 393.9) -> 0.79 nm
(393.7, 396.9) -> 0.99 nm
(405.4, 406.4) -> 0.09 nm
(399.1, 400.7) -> -0.14 nm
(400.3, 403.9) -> -0.32 nm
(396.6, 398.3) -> 0.57 nm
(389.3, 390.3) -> -0.03 nm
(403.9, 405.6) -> 0.06 nm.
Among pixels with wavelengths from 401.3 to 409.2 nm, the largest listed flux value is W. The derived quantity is 15.9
